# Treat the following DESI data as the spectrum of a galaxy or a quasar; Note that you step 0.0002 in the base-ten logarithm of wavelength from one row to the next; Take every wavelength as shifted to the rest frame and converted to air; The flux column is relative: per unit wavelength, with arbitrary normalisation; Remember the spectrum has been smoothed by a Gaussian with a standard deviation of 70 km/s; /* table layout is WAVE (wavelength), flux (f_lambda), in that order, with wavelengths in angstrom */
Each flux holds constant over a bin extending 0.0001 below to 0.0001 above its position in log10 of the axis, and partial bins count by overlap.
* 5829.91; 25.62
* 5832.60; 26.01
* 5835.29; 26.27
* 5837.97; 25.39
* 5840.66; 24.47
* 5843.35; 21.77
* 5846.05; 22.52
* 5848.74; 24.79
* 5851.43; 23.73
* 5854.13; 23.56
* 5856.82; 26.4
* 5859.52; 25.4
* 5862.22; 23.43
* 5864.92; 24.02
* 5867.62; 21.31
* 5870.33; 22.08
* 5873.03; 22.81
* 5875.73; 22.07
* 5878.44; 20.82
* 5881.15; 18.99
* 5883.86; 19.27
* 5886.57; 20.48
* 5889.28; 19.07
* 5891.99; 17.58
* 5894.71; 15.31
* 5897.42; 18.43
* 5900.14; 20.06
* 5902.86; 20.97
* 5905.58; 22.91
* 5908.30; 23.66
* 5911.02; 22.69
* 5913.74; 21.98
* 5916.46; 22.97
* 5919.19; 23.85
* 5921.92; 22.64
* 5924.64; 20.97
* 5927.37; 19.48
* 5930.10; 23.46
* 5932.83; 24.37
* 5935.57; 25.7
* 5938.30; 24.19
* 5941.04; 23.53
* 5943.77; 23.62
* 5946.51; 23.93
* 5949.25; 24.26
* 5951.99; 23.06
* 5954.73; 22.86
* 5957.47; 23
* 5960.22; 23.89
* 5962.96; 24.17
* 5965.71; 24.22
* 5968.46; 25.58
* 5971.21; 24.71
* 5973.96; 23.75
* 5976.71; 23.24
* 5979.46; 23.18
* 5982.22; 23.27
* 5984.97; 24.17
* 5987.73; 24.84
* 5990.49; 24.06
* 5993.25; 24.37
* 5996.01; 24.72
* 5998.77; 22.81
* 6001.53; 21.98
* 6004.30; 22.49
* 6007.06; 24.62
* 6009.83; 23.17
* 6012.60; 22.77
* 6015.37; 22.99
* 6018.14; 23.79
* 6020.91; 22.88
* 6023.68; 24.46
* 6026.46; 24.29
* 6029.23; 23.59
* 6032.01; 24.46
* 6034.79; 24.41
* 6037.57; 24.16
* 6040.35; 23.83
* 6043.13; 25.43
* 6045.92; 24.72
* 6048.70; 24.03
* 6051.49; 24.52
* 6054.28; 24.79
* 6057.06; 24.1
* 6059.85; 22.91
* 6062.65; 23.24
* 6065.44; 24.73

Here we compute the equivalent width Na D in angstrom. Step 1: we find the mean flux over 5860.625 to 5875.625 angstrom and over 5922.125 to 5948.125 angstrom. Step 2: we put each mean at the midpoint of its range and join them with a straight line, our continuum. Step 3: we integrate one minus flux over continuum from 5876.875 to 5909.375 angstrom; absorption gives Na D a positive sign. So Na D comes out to 4.45 angstrom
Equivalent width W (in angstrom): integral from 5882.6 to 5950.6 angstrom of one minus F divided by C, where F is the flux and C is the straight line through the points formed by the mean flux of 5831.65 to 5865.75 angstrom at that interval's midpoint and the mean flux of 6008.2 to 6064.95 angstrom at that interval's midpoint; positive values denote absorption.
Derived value 6.8 angstrom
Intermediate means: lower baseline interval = 24.4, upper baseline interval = 23.9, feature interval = 21.8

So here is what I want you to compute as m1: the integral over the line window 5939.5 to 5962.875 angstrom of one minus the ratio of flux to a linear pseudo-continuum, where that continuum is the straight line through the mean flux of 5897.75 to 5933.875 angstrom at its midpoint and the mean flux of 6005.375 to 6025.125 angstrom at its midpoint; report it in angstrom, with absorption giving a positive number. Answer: -0.9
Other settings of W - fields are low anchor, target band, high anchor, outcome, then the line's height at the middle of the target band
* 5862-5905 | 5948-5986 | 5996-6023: -2.7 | 22.2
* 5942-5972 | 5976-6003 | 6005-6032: 0.1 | 23.8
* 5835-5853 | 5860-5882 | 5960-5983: 1.7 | 24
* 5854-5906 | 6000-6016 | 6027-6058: 0.5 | 23.7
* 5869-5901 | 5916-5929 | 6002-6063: -0.7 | 20.8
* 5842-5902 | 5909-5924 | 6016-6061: -0.4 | 22.2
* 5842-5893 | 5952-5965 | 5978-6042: -0.2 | 23.1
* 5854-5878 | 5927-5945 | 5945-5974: 0.1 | 23.8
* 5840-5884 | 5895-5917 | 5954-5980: 1.8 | 23.3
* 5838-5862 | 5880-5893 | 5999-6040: 2.6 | 24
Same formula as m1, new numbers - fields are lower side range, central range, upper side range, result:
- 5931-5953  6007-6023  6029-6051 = 0.65 angstrom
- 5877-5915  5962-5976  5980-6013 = -1.09 angstrom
